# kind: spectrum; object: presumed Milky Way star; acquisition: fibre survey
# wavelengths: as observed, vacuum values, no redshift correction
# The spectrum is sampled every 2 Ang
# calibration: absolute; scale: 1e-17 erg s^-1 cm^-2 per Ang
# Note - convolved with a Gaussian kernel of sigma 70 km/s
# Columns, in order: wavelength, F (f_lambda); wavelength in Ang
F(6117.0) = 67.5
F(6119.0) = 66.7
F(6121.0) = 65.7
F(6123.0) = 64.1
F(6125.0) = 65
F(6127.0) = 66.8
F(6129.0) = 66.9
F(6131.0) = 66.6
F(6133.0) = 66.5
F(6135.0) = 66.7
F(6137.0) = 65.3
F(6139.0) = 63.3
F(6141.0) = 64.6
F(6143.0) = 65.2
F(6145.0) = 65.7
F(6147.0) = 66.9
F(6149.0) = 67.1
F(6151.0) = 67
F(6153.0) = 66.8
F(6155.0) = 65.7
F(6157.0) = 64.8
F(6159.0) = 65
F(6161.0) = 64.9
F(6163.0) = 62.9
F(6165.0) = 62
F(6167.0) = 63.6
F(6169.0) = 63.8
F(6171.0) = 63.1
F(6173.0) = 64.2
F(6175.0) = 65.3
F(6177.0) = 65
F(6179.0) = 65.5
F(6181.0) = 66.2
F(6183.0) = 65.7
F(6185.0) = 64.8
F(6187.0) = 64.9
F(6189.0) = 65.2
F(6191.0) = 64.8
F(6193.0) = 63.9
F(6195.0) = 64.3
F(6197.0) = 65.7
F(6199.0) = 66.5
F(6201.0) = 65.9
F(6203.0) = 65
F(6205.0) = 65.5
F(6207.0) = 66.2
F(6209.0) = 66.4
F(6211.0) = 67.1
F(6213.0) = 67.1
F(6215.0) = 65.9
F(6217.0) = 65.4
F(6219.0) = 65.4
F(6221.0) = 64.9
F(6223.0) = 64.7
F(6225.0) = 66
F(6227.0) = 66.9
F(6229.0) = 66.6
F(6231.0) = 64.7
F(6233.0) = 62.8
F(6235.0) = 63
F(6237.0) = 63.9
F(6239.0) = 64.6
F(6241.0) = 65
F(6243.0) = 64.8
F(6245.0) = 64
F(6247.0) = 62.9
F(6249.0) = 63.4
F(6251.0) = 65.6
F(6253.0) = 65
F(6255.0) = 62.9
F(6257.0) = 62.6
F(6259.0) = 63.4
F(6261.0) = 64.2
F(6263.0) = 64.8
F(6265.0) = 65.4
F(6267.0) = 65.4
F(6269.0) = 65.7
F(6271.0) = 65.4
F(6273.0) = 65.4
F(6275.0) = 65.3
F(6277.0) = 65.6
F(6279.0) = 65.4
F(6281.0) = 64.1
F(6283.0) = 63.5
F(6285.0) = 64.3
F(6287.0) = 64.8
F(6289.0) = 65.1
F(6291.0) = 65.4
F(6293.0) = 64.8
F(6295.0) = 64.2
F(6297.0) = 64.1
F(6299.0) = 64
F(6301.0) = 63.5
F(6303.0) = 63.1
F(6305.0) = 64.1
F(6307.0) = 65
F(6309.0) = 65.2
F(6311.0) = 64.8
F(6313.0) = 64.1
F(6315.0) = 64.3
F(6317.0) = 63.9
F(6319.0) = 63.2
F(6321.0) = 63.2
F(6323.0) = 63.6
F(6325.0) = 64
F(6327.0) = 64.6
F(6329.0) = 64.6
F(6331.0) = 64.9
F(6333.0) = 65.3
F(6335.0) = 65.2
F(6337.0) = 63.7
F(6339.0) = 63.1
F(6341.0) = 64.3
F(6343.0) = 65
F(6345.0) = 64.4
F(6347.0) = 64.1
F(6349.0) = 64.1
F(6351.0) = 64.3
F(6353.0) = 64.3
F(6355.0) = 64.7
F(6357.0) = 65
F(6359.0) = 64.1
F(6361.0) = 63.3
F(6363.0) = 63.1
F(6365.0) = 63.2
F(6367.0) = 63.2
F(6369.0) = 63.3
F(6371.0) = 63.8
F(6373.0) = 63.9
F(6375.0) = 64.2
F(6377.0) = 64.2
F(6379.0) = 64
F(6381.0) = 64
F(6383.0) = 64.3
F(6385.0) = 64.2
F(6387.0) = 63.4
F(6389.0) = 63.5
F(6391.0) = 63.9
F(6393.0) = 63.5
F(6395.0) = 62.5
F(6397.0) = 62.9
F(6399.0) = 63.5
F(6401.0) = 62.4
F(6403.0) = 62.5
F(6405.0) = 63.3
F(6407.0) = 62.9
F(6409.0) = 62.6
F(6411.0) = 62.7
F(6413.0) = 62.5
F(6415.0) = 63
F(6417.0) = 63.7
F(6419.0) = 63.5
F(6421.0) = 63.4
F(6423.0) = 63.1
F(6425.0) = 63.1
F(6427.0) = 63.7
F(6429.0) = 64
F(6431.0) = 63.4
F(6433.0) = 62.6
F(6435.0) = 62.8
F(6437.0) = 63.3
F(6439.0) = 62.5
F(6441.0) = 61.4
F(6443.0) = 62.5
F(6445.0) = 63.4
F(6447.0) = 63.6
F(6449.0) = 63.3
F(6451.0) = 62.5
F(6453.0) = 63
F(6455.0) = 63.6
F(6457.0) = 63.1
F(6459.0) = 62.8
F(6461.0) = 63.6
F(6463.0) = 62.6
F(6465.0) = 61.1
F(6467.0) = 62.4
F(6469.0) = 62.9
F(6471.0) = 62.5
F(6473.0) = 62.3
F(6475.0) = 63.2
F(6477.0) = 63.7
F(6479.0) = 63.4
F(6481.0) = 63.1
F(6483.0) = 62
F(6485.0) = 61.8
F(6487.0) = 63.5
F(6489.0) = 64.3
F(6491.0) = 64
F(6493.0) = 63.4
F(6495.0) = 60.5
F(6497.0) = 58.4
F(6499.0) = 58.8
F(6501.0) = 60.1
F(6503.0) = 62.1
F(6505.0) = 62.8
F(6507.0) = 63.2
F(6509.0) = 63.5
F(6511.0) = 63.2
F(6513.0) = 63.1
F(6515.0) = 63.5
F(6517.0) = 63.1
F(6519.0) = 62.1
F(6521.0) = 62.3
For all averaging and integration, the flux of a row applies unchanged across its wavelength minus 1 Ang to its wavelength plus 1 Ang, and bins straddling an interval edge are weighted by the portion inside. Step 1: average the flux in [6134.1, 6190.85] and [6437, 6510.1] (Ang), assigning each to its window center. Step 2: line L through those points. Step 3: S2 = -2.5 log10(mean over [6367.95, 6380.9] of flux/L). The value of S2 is -0.01 mag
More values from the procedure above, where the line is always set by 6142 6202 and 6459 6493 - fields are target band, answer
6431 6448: 0.01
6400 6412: 0.01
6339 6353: -0.01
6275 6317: 0.00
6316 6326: 0.01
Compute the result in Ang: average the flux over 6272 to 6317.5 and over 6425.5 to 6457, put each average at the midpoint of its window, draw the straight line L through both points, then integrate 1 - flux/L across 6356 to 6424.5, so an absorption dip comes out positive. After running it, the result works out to 0.1 Ang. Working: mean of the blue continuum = 64.5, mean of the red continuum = 63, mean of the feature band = 63.4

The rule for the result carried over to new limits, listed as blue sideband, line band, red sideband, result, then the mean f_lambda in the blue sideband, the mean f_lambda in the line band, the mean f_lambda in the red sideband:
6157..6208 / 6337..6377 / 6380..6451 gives -0.2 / 64.8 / 64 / 63.2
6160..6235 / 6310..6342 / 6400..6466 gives -0.1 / 65.1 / 64.2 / 63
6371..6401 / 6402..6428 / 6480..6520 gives 0.1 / 63.7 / 63.1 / 62.3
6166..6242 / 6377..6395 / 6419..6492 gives -0.1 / 65.1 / 63.8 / 63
